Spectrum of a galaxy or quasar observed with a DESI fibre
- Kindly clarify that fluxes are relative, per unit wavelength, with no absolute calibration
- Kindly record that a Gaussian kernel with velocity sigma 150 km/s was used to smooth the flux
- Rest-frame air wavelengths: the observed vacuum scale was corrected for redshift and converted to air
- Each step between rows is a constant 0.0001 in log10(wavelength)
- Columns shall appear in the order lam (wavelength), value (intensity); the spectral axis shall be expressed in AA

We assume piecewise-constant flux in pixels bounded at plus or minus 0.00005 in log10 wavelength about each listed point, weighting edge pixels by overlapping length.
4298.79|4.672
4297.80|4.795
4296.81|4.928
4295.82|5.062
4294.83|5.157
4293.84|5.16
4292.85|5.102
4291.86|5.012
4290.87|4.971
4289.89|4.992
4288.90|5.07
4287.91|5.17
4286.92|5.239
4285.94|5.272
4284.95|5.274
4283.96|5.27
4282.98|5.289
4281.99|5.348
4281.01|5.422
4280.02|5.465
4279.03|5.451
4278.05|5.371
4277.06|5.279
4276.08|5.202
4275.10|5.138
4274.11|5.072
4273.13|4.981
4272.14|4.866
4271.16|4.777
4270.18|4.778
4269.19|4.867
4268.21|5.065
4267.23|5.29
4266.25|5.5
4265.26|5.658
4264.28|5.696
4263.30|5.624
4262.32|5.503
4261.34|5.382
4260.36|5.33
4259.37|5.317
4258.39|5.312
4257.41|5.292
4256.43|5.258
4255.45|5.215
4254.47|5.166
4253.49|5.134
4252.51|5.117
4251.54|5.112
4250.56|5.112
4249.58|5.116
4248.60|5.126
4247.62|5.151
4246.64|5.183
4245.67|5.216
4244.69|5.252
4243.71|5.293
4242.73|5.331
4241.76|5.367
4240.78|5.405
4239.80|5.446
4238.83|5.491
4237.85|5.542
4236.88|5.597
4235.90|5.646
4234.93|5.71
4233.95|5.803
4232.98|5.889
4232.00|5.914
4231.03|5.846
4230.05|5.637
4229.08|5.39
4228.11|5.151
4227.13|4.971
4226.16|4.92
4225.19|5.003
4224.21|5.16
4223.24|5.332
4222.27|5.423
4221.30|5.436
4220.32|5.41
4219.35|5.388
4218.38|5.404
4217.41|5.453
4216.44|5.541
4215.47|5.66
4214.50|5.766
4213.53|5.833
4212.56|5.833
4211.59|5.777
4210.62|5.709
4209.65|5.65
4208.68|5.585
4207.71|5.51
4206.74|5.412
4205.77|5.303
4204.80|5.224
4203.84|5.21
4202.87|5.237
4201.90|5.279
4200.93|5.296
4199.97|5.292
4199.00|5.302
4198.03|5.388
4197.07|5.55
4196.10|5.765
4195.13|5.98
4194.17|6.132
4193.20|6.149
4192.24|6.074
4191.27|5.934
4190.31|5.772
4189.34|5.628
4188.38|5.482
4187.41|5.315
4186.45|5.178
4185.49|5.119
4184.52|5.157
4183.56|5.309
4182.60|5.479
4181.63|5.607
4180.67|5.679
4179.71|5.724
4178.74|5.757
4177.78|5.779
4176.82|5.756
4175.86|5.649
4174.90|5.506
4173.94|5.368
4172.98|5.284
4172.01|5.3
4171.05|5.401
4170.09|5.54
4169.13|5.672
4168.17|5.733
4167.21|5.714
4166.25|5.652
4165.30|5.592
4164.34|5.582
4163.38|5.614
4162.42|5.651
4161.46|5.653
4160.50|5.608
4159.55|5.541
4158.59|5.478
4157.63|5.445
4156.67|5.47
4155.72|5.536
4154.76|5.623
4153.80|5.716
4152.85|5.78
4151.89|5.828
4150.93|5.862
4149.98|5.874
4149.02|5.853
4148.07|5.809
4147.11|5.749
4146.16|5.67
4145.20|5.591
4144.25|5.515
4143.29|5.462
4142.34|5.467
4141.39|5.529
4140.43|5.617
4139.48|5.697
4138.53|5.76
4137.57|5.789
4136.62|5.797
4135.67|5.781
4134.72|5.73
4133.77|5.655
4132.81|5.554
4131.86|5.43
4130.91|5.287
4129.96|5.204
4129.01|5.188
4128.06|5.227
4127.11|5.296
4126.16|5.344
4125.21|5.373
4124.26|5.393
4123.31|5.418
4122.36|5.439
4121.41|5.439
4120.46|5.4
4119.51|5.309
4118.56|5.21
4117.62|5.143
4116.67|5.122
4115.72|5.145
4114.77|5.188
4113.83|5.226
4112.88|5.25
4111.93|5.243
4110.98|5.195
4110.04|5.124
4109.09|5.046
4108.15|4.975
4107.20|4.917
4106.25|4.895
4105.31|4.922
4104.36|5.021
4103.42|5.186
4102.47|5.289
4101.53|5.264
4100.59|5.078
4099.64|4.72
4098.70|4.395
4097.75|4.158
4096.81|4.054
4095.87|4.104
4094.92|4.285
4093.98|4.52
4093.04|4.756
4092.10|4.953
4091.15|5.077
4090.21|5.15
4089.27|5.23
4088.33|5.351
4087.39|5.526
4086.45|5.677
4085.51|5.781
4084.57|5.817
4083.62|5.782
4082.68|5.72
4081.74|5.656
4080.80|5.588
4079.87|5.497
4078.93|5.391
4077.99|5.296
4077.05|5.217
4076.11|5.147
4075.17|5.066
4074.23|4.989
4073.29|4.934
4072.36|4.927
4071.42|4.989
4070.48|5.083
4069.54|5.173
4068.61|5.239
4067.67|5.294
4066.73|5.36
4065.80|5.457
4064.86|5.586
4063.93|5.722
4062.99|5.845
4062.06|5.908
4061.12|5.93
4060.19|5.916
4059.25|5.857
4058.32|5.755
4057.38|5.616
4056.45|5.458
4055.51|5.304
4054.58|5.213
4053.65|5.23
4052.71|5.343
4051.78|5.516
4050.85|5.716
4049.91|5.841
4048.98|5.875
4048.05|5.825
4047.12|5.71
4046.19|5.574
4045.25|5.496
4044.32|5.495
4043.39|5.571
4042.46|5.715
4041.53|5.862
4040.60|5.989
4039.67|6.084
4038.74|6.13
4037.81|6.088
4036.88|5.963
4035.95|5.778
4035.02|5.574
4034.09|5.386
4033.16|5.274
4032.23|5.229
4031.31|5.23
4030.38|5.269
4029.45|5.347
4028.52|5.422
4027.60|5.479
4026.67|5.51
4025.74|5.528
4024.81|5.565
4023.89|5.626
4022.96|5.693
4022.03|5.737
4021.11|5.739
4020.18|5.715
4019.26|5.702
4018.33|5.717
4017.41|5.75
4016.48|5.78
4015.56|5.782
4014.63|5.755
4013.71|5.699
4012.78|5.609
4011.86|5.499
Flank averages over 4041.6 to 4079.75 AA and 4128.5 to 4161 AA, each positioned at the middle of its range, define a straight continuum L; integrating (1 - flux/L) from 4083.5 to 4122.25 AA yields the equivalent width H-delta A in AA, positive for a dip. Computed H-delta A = 3.3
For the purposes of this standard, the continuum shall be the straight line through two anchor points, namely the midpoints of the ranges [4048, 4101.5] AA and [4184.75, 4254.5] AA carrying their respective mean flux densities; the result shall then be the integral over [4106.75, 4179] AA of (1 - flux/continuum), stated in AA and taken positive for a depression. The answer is -1.67 AA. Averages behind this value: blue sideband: 5.29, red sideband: 5.46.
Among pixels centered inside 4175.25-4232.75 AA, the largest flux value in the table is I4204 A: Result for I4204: 6.149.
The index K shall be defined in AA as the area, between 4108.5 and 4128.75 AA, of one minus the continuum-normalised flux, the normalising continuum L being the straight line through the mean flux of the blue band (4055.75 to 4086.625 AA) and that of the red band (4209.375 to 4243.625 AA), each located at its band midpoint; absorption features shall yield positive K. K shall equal 0.8 AA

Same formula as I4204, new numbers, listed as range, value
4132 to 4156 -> 5.874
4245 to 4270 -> 5.696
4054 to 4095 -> 5.93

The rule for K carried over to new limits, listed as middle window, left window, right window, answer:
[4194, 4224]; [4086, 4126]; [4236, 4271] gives -1.7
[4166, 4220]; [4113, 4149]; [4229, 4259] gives -1.3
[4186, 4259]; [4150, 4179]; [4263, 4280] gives -0.8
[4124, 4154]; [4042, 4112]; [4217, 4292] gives -1.7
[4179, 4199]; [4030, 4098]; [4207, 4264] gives -0.7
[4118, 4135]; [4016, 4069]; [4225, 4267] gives 0.4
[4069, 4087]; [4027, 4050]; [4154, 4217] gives 0.9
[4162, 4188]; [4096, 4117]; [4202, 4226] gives -1.2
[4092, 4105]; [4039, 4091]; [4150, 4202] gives 2.0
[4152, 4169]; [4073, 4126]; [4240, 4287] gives -1.4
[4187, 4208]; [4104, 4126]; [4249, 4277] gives -1.4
